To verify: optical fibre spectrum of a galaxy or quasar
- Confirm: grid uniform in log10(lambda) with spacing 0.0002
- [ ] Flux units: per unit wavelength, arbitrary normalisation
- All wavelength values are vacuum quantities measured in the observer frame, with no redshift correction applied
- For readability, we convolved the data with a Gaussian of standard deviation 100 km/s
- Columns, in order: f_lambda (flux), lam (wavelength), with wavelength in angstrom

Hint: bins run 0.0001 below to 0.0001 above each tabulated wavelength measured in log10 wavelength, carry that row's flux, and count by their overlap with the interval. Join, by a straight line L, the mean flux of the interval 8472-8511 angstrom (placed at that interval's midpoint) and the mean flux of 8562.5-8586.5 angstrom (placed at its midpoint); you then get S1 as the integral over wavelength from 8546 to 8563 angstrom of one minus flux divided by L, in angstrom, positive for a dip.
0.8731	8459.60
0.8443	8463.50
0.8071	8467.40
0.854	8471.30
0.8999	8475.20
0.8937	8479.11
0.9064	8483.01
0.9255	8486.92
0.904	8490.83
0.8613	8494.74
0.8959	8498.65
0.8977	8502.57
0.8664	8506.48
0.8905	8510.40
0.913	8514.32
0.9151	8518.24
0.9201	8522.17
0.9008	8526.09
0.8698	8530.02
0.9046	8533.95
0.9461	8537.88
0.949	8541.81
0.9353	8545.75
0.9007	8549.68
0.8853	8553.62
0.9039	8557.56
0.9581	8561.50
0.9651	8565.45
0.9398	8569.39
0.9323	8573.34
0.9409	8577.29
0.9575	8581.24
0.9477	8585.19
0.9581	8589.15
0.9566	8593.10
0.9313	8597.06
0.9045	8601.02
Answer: 0.4 angstrom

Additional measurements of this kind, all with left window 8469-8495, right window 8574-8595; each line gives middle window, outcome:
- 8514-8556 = 0.5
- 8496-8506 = 0.2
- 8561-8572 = -0.1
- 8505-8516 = 0.2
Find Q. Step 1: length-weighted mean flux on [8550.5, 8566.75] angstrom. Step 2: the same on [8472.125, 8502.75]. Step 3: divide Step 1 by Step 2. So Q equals 1.0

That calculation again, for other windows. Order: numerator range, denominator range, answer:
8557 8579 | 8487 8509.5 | 1.06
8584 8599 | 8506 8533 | 1.06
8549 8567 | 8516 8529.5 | 1.02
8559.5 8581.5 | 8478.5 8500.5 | 1.06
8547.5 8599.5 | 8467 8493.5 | 1.05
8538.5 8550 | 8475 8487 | 1.03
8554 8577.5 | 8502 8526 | 1.04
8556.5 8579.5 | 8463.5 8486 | 1.08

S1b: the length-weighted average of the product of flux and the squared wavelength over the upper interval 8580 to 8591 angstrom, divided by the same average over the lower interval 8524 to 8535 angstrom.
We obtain 1.08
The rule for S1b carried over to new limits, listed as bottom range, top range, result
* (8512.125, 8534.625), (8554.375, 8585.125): 1.05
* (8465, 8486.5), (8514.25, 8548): 1.06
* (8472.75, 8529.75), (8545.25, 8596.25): 1.06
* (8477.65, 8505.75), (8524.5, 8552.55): 1.03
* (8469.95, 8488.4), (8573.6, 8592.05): 1.09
